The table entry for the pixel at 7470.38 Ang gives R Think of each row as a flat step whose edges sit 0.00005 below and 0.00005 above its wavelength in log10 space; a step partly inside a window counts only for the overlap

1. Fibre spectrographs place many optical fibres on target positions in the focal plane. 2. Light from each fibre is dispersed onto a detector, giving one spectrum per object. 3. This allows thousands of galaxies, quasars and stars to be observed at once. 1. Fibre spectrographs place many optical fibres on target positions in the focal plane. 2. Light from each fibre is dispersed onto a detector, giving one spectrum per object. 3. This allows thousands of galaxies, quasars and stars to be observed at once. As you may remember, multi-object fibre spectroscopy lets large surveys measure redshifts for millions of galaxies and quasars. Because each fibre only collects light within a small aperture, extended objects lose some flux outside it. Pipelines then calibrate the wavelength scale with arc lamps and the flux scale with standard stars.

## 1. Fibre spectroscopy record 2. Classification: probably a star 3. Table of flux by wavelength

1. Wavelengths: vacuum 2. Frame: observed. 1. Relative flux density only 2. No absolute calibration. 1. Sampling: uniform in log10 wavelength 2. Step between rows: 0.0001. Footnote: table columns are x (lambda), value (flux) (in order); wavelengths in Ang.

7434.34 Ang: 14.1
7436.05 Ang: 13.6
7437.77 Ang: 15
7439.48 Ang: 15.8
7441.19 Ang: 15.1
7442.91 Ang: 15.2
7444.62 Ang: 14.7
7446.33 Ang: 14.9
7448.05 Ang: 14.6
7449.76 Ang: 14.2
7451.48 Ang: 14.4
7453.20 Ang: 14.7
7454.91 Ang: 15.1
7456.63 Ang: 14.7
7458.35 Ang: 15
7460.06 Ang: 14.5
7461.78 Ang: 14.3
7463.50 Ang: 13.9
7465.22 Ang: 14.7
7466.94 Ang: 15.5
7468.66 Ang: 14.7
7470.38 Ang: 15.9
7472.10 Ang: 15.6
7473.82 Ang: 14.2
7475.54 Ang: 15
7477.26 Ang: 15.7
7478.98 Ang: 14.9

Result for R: 15.9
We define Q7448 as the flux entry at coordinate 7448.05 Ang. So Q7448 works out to 14.6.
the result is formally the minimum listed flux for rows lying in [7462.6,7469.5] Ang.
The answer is 13.9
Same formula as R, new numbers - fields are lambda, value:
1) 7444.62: 14.7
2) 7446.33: 14.9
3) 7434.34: 14.1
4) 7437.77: 15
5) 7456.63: 14.7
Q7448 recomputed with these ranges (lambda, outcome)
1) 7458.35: 15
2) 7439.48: 15.8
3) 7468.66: 14.7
